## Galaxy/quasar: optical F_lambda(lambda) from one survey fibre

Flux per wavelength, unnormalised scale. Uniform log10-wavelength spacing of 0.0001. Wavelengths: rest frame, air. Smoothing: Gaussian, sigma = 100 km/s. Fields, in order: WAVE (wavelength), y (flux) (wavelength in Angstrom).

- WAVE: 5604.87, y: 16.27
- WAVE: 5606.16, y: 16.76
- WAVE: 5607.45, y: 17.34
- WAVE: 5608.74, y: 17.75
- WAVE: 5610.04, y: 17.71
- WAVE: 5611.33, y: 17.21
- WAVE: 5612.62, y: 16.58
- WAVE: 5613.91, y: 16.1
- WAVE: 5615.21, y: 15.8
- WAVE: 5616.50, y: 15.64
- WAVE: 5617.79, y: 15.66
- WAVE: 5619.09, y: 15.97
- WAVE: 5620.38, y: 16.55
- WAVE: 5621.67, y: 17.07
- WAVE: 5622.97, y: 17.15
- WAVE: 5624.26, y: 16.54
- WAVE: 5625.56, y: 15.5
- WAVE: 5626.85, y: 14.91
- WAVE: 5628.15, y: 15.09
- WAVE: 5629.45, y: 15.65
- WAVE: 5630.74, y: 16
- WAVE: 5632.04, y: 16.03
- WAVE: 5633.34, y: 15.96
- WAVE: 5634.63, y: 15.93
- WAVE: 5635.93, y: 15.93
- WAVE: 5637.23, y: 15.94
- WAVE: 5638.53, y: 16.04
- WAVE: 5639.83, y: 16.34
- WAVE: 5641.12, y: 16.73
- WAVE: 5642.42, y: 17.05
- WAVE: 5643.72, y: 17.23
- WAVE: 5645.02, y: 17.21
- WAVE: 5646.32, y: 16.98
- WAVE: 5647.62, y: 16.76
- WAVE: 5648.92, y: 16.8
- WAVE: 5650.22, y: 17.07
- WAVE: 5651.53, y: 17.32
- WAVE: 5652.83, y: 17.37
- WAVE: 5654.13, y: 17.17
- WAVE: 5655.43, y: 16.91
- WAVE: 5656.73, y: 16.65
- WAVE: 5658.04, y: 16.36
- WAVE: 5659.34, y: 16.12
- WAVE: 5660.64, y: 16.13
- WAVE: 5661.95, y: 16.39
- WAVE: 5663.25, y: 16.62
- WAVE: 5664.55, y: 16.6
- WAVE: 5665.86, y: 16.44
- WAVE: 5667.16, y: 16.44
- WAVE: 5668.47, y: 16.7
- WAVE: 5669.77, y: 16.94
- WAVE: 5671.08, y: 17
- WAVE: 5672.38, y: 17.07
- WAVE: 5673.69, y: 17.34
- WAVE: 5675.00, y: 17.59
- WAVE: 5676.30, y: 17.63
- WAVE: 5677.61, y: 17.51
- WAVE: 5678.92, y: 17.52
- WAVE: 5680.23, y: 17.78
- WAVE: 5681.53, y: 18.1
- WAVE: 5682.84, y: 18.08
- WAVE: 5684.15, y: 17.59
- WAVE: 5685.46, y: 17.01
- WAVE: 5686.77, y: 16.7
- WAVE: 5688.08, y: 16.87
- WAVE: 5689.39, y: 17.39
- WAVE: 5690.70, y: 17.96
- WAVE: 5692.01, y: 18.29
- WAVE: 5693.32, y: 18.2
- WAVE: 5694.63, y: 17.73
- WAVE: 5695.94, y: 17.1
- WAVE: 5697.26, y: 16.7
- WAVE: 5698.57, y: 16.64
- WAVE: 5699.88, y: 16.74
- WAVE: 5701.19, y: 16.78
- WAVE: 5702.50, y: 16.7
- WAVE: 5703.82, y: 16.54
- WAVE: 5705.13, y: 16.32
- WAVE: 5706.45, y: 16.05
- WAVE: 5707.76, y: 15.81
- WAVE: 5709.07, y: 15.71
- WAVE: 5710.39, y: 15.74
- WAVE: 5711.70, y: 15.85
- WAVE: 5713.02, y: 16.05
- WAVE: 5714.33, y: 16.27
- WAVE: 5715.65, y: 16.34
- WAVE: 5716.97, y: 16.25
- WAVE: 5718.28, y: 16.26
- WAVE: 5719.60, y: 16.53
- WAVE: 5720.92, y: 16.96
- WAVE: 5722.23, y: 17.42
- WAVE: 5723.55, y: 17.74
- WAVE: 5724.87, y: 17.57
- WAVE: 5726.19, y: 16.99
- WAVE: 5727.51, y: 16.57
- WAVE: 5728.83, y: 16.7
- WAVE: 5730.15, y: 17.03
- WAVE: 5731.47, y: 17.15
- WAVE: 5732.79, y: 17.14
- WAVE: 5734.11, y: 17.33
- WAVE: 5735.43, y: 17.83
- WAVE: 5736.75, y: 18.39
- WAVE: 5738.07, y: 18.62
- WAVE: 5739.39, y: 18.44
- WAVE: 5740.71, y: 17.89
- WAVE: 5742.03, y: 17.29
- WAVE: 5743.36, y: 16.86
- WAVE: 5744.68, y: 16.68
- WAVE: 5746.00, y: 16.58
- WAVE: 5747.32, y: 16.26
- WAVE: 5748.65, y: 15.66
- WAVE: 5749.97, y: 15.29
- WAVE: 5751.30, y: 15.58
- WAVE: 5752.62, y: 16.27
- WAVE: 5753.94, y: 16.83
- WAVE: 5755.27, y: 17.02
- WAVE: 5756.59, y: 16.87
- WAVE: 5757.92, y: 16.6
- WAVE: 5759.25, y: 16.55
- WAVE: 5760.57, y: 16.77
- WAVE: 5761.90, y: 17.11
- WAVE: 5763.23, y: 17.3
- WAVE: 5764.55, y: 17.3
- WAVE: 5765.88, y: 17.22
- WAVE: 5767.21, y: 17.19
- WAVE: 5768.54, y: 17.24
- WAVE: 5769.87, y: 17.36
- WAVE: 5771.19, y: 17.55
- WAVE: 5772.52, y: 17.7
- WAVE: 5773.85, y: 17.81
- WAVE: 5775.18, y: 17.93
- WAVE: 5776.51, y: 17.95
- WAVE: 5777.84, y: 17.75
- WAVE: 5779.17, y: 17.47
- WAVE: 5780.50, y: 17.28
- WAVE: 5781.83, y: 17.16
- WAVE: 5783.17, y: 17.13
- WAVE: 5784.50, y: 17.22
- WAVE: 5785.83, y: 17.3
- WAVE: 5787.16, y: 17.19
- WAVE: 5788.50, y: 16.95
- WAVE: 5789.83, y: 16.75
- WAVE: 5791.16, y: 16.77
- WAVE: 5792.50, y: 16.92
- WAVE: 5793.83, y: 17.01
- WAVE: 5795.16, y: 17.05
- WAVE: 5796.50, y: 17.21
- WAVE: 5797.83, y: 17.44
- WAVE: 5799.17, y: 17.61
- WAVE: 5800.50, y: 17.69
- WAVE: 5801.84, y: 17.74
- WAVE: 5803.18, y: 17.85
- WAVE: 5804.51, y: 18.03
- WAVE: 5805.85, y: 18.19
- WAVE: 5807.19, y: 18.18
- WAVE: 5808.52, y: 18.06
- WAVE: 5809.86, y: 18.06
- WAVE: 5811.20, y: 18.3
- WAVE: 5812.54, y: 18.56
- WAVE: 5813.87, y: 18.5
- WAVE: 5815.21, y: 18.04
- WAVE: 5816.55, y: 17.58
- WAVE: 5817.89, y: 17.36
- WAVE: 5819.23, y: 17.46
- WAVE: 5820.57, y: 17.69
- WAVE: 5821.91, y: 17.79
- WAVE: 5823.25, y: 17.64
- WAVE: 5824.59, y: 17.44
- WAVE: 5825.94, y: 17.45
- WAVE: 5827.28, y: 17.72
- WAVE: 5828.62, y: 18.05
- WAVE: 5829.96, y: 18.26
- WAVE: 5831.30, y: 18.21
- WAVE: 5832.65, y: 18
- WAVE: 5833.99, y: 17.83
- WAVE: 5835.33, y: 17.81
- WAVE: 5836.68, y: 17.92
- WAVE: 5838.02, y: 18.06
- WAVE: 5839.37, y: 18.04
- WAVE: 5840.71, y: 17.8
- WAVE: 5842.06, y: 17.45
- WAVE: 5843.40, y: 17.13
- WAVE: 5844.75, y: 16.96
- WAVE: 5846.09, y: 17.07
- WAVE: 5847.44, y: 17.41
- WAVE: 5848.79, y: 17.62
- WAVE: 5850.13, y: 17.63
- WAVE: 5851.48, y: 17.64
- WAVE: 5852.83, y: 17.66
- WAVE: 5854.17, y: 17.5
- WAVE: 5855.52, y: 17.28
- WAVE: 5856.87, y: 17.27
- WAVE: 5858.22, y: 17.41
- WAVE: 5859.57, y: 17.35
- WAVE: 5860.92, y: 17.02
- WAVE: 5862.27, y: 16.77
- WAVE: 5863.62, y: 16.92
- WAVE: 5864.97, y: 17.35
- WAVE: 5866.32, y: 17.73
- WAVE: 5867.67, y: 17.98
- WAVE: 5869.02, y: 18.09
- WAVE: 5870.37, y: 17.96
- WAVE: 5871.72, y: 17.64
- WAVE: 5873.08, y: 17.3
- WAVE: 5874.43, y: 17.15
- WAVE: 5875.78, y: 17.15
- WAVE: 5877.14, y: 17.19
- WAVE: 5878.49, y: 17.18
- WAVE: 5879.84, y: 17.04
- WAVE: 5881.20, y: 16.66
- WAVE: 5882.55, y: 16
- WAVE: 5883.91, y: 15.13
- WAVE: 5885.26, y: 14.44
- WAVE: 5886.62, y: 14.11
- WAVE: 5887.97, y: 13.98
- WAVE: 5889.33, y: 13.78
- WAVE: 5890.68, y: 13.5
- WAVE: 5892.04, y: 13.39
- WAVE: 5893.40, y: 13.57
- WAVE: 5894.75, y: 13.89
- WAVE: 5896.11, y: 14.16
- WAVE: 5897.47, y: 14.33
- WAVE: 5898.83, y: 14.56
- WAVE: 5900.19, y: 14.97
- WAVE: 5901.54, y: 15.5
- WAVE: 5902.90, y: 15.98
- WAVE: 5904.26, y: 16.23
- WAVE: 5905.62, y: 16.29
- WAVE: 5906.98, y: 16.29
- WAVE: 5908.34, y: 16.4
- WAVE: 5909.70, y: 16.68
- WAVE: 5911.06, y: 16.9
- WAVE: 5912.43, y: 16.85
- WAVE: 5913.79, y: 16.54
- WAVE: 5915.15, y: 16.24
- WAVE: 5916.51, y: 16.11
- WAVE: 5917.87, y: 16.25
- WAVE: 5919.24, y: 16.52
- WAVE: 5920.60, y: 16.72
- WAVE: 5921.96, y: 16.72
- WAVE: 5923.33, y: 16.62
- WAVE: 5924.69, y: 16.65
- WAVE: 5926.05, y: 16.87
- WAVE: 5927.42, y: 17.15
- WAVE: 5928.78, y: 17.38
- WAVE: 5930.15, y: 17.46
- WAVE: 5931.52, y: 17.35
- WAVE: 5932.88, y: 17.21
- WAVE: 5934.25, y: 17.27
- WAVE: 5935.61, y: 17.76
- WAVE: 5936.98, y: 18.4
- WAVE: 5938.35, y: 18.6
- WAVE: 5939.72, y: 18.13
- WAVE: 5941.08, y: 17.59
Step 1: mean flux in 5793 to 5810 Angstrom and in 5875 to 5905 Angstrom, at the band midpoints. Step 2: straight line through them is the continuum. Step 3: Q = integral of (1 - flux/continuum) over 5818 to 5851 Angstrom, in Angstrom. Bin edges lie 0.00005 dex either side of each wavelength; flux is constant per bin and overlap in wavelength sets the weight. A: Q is -1.9 Angstrom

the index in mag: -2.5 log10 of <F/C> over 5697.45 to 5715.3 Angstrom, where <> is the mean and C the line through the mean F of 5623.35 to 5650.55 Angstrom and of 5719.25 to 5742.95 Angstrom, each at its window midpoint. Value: 0.06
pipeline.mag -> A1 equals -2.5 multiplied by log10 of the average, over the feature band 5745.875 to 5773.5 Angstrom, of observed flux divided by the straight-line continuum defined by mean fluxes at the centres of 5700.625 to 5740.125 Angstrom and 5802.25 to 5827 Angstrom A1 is 0.03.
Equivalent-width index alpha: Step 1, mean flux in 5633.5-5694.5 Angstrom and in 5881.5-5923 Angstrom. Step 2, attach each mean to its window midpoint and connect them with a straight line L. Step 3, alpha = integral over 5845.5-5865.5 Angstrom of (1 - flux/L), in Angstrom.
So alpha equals -2.0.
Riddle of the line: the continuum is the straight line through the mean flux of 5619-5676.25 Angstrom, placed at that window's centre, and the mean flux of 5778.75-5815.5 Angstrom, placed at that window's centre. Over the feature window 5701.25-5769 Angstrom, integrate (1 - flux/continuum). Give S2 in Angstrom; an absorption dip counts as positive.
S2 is 1.4 Angstrom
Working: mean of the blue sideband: 16.6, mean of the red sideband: 17.6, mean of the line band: 16.8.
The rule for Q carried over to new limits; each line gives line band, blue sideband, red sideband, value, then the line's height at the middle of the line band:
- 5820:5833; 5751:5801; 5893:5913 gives -1.03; 16.5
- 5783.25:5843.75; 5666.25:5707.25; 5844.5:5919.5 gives -3.81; 16.6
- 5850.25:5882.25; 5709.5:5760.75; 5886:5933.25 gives -2.57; 16.1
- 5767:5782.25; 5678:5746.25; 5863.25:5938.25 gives -0.67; 16.8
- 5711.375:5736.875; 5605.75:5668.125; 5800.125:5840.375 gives 0.40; 17.2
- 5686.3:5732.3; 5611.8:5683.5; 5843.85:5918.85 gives -0.69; 16.5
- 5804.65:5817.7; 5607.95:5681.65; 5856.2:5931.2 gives -1.40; 16.4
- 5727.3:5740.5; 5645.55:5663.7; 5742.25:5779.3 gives -0.52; 16.9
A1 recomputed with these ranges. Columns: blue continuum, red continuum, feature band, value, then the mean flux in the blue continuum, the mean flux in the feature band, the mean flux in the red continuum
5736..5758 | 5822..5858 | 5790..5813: -0.020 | 16.9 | 17.7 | 17.6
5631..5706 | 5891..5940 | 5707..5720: 0.048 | 16.9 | 16.1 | 16.3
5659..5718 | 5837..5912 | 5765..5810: -0.052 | 16.9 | 17.5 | 16.4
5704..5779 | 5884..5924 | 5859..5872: -0.111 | 16.9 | 17.5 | 15.4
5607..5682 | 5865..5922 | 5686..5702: -0.047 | 16.6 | 17.3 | 16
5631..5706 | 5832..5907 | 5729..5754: -0.015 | 16.9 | 17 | 16.5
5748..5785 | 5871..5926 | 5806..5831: -0.085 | 17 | 17.9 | 15.8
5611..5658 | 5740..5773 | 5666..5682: -0.047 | 16.4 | 17.3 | 16.8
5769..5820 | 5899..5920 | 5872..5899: 0.085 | 17.6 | 15.3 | 16.2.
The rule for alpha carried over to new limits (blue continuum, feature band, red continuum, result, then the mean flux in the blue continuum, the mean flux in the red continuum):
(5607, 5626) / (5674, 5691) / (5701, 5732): -1.0 Angstrom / 16.6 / 16.5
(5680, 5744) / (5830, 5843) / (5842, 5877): -0.4 Angstrom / 17.1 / 17.4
